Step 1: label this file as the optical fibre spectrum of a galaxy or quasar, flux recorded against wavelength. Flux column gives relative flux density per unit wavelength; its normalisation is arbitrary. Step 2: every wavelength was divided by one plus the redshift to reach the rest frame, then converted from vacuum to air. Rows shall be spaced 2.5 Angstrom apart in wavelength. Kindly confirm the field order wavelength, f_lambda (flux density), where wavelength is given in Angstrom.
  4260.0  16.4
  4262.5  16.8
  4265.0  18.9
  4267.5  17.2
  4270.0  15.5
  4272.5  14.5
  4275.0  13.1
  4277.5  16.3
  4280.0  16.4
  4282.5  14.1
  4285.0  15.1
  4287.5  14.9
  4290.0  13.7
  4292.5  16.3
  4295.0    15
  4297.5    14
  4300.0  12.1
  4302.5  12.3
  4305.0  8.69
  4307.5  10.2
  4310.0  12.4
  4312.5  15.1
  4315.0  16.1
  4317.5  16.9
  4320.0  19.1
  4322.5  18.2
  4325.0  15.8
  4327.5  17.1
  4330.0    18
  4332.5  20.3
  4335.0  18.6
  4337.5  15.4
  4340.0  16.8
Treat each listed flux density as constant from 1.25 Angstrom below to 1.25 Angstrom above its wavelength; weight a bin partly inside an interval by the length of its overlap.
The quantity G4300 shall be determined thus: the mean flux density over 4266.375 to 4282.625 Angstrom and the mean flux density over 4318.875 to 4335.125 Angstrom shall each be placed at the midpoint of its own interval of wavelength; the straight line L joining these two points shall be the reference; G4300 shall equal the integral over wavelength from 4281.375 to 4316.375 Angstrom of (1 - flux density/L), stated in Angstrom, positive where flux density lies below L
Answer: 6.37 Angstrom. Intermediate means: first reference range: 15.4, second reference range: 18.1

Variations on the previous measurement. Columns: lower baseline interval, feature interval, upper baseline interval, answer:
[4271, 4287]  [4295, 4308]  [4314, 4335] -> 3.52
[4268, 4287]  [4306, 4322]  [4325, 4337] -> 1.98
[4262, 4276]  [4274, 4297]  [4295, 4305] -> -1.38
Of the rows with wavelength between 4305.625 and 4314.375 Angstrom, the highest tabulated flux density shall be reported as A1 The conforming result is 15.1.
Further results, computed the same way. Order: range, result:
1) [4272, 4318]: 16.9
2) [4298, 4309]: 12.3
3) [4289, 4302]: 16.3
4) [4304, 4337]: 20.3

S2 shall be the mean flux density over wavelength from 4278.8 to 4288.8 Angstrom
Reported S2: 15.1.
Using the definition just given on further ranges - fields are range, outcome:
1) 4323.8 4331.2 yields 17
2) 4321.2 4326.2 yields 17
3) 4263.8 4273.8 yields 16.5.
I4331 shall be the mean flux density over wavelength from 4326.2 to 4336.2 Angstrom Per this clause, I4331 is 18.5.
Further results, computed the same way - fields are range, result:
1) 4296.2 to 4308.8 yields 11.5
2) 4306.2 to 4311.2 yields 11.3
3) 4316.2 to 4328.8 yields 17.4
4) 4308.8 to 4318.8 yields 15.2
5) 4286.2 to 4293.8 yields 15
